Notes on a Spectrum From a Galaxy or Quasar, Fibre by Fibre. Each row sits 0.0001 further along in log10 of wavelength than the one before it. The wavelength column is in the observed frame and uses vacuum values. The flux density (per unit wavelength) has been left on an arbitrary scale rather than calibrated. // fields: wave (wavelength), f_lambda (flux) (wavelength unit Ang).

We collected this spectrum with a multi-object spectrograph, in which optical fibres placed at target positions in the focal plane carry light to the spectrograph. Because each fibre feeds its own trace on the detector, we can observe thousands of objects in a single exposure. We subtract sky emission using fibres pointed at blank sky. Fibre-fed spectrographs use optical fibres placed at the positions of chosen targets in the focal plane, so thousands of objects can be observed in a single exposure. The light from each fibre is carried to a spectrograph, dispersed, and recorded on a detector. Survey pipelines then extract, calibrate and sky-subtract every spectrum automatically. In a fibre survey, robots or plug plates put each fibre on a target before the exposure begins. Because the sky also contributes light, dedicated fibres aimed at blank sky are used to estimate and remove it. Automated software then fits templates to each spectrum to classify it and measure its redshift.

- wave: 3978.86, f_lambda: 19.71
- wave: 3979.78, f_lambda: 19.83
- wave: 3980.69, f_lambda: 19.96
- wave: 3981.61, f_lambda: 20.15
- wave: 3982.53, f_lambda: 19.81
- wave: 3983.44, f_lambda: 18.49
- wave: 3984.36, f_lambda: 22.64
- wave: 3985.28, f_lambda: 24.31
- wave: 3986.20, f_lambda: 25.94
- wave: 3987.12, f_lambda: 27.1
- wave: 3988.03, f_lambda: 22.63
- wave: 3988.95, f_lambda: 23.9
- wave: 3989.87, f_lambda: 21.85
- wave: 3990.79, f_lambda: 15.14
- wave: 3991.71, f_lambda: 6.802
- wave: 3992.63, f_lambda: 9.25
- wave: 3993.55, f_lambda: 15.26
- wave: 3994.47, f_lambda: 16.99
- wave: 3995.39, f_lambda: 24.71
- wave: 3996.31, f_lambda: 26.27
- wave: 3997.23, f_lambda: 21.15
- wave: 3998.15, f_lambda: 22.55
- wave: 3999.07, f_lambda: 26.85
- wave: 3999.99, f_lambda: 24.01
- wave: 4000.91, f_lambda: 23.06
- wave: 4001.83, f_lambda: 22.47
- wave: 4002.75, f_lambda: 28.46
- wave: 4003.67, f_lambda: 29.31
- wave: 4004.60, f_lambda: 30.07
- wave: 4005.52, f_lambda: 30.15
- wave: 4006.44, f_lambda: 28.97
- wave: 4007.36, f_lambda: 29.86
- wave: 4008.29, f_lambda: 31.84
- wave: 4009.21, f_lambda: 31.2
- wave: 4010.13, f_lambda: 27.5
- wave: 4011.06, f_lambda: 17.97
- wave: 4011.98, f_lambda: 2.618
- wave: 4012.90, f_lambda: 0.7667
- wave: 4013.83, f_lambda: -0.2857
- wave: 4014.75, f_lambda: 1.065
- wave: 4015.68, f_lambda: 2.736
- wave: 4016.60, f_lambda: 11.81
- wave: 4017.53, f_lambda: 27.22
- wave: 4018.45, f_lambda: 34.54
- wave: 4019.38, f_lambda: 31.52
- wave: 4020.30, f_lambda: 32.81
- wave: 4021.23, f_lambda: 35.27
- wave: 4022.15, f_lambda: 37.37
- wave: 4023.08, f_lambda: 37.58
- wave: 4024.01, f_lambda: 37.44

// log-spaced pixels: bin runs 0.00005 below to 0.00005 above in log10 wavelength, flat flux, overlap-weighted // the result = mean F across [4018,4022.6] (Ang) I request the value 34.3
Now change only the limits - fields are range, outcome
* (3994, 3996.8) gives 22.6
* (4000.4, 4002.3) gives 22.9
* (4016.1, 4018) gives 19.3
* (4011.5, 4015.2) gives 1.14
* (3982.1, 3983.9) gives 19.2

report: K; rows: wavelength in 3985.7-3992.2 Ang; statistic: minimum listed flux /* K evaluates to 6.802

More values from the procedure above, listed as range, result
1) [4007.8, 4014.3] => -0.2857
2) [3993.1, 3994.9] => 15.26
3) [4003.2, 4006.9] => 28.97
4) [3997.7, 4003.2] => 22.47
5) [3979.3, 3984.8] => 18.49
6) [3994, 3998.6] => 16.99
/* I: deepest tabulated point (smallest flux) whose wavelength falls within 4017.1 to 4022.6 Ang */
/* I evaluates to 27.22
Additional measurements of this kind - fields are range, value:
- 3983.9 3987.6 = 22.64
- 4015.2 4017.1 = 2.736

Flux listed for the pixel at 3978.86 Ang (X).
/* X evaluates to 19.71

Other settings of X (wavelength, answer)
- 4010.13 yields 27.5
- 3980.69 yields 19.96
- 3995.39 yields 24.71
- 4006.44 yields 28.97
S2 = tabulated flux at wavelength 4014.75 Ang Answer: 1.065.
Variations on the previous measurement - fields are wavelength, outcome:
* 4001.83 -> 22.47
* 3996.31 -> 26.27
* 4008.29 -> 31.84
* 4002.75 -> 28.46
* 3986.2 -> 25.94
